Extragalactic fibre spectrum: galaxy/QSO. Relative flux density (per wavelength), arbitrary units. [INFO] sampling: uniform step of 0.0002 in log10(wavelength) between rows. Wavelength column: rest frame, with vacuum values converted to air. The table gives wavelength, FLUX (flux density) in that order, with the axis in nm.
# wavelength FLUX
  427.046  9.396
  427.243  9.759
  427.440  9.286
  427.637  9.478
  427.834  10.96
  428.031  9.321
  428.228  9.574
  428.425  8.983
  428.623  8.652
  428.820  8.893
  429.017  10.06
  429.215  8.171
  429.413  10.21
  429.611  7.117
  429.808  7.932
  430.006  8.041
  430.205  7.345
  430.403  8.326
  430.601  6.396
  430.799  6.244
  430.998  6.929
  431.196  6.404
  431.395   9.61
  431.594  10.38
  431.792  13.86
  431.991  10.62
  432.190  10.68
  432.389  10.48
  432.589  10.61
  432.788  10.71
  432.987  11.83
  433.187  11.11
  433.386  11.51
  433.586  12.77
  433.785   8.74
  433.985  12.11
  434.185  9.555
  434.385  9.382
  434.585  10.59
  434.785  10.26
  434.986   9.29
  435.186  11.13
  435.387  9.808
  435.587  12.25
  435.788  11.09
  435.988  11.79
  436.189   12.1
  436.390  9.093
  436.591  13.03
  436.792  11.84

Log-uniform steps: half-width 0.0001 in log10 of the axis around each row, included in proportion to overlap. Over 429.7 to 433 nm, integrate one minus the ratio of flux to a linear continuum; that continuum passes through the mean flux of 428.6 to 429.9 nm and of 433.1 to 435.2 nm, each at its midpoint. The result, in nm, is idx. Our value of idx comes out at 0.15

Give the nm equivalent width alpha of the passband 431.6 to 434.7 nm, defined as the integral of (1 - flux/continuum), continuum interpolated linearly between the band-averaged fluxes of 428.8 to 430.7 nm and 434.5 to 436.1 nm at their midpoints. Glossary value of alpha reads -0.38 nm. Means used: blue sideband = 8.22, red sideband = 10.8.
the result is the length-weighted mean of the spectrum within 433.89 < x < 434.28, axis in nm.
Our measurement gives 10.8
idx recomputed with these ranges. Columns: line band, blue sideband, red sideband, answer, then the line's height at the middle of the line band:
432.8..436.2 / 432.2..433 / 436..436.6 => 0.04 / 11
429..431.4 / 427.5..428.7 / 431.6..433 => 0.59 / 10.3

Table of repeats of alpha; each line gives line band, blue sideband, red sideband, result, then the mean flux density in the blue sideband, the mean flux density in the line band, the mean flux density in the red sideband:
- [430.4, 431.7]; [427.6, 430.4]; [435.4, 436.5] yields 0.247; 8.88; 7.75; 11.2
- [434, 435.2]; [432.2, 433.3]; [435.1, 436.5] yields 0.098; 10.9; 10.1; 11.1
